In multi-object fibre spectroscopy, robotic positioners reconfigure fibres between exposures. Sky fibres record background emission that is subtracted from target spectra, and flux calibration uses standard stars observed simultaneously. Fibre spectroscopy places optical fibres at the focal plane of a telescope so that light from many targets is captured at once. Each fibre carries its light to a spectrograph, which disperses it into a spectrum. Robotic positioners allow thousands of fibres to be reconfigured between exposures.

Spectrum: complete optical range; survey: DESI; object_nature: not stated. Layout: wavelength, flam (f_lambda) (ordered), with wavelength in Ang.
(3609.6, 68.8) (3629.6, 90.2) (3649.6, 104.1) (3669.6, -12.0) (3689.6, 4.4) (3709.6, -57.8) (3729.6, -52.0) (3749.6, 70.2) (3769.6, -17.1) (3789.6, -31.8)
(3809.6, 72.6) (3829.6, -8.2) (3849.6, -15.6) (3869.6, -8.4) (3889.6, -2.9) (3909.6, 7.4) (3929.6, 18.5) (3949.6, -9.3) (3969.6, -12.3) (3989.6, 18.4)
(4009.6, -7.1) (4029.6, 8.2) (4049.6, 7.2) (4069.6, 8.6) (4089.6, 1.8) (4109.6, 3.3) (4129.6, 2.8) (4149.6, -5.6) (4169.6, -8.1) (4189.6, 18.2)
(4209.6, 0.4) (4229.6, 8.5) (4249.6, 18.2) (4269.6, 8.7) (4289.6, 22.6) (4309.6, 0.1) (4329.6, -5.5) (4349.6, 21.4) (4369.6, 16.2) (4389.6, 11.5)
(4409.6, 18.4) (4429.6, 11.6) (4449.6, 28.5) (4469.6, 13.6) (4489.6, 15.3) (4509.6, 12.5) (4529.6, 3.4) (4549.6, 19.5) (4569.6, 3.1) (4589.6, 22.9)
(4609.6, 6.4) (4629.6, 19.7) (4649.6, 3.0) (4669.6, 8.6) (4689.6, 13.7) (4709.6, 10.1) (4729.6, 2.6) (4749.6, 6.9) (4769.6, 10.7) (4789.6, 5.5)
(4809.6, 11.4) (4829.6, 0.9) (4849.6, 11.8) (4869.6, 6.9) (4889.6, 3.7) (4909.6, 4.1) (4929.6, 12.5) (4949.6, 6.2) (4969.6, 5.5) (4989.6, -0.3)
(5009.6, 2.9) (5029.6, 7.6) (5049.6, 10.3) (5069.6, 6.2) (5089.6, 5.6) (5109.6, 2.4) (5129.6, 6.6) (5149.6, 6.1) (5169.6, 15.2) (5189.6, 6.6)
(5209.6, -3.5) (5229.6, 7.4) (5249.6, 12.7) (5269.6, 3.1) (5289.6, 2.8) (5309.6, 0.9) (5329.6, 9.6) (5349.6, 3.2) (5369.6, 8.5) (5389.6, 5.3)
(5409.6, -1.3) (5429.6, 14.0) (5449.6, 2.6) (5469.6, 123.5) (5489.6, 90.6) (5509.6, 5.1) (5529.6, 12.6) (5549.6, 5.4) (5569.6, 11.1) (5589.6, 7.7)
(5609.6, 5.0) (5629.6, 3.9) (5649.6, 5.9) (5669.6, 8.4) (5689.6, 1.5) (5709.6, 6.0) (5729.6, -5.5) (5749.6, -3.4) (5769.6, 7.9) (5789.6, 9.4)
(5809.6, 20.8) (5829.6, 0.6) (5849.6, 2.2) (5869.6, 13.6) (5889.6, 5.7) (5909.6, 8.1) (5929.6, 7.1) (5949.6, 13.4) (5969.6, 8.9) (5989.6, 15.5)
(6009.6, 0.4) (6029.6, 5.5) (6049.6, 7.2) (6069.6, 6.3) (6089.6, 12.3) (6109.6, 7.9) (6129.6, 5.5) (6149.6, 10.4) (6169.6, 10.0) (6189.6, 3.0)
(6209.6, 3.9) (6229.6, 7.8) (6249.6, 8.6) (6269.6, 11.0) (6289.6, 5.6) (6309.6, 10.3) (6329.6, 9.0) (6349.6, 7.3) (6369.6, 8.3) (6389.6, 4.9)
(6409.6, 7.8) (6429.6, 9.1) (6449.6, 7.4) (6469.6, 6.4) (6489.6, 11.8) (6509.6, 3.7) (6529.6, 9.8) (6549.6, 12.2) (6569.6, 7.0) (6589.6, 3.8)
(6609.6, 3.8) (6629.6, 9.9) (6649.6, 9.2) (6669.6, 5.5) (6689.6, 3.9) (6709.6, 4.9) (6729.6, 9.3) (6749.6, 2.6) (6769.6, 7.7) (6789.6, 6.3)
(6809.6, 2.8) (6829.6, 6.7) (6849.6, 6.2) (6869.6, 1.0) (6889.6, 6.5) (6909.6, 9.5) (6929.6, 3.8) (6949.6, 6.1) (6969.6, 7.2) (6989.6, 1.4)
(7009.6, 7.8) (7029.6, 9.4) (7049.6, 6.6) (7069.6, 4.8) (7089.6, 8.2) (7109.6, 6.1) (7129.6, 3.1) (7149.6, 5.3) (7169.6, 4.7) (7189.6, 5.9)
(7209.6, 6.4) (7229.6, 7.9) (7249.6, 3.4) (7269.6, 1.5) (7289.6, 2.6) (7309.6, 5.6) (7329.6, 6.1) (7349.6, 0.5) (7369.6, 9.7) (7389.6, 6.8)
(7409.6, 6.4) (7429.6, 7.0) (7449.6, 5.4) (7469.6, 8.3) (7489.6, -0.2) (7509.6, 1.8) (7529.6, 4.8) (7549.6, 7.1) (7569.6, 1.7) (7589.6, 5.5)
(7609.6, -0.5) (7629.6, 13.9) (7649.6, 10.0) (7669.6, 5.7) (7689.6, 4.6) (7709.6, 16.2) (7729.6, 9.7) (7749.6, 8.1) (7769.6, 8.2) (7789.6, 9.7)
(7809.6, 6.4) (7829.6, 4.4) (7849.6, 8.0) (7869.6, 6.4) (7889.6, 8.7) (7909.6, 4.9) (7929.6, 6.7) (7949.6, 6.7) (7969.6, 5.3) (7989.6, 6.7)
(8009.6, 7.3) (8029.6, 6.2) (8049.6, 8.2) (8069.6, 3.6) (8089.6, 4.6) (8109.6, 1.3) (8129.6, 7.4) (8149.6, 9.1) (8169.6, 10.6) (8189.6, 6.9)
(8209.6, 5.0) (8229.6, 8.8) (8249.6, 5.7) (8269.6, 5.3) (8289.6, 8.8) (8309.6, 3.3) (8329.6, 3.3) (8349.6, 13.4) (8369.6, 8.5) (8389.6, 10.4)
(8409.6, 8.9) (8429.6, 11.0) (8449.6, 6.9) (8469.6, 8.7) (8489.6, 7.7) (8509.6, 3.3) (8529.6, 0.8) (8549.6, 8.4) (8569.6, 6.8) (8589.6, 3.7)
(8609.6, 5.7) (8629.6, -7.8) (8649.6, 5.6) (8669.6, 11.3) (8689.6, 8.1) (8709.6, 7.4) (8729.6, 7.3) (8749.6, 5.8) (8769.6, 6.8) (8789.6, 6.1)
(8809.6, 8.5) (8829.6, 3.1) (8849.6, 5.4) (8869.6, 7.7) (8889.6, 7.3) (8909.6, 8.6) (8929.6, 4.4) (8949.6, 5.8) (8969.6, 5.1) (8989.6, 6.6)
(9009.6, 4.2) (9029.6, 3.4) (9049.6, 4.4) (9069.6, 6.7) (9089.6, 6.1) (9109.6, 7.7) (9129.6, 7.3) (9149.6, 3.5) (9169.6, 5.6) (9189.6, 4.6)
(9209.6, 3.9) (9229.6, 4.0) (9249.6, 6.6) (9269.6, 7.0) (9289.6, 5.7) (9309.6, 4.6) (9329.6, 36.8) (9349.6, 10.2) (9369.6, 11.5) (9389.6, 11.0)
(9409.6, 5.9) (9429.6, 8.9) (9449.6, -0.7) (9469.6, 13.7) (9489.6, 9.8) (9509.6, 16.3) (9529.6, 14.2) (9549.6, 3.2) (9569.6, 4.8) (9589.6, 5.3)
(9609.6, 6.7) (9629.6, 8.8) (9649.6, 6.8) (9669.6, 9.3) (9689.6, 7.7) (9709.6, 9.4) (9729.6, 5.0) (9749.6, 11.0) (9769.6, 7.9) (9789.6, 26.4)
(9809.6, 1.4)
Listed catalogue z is 1.50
